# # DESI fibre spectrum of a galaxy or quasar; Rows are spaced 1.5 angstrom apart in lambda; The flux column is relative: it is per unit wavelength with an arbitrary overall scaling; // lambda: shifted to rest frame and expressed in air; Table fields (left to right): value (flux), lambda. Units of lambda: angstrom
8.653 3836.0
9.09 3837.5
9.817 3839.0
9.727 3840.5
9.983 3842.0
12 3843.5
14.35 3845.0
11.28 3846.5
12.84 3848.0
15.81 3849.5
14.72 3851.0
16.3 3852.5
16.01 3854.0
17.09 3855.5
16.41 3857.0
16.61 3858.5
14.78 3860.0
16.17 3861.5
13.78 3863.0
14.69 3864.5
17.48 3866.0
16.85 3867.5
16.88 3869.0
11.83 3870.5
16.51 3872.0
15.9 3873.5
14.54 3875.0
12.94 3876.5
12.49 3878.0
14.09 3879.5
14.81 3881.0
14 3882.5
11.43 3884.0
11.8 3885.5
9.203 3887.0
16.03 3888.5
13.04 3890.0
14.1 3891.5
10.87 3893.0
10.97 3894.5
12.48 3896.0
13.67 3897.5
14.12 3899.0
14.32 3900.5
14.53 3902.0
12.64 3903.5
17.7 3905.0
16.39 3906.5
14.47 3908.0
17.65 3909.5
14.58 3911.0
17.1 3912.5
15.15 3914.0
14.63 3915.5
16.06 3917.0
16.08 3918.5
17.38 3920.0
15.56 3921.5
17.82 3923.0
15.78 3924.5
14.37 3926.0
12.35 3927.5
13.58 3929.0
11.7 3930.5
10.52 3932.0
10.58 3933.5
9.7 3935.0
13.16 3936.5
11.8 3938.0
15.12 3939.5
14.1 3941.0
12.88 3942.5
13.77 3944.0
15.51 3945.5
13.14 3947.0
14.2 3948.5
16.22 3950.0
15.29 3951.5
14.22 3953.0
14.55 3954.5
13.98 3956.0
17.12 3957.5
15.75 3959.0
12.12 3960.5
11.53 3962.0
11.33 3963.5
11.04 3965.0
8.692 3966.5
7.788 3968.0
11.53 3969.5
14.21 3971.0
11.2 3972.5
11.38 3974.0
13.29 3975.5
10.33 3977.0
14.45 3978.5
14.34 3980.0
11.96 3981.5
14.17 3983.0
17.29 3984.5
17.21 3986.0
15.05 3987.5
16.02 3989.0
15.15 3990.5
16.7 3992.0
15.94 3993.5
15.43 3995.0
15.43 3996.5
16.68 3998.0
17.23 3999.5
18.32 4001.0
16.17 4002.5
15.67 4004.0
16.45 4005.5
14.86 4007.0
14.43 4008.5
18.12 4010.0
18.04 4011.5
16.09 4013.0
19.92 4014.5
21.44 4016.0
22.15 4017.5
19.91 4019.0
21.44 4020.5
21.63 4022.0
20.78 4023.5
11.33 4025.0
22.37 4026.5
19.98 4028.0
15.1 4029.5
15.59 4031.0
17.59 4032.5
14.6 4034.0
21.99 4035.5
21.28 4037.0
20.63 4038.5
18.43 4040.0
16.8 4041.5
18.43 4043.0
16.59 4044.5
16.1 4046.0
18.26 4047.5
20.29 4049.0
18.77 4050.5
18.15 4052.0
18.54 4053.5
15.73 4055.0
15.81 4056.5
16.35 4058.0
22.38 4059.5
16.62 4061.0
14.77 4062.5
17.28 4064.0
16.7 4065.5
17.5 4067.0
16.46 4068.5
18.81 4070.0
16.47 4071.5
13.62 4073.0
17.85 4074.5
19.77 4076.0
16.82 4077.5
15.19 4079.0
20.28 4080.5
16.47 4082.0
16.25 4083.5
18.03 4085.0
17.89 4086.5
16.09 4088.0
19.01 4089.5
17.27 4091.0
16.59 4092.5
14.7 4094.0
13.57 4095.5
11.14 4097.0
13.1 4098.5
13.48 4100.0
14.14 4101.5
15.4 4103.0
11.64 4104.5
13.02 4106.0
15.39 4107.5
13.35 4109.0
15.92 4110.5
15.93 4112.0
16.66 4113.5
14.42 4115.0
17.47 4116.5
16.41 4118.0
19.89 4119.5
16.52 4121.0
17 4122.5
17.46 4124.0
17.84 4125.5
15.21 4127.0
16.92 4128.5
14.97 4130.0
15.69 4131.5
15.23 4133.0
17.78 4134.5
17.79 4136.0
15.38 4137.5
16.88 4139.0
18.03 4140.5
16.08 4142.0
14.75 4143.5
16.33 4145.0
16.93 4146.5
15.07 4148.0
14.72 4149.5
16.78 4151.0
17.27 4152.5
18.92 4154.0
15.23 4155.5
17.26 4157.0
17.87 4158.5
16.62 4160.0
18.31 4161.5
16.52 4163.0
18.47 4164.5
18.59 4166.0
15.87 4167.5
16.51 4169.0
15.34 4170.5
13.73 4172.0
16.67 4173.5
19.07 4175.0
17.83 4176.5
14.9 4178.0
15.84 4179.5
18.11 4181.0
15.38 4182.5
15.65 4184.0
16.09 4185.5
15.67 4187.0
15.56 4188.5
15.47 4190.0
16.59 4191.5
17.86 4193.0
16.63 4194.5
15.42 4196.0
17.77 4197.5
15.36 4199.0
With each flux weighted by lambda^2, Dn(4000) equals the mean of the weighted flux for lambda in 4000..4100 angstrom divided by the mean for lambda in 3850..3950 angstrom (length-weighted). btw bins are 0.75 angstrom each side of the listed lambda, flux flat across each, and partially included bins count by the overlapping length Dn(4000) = 1.3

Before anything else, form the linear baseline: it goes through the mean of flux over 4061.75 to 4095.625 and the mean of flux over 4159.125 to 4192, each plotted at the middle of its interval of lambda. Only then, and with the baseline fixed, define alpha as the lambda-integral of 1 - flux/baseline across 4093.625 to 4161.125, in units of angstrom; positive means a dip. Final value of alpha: 3.4 angstrom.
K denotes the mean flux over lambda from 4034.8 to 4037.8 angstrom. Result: 21.6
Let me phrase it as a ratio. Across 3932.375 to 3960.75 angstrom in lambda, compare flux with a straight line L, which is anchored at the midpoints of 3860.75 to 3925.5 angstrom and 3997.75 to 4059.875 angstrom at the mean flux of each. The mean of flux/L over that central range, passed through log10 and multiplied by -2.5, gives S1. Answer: 0.16 mag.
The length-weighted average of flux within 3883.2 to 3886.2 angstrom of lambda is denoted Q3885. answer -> 11.7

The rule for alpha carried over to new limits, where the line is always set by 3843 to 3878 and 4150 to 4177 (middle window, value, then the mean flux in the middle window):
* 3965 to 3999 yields 4.4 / 13.8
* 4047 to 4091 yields -2.8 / 17.4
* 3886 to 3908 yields 2.4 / 13.6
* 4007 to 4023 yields -3.1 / 19.1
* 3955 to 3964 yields 1.1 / 13.7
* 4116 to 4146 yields 0.2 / 16.7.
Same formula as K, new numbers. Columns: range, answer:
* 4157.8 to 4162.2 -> 17.6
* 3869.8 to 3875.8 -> 14.7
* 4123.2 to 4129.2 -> 16.9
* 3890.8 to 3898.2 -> 12.4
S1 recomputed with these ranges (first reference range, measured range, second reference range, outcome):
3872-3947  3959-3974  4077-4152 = 0.27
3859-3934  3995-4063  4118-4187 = -0.16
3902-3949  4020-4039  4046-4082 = -0.13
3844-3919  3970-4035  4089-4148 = -0.08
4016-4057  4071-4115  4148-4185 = 0.13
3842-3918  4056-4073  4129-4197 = -0.08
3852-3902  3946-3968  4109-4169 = 0.13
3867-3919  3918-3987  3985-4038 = 0.18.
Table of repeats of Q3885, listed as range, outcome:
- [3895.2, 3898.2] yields 13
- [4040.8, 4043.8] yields 17.6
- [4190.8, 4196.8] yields 16.6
